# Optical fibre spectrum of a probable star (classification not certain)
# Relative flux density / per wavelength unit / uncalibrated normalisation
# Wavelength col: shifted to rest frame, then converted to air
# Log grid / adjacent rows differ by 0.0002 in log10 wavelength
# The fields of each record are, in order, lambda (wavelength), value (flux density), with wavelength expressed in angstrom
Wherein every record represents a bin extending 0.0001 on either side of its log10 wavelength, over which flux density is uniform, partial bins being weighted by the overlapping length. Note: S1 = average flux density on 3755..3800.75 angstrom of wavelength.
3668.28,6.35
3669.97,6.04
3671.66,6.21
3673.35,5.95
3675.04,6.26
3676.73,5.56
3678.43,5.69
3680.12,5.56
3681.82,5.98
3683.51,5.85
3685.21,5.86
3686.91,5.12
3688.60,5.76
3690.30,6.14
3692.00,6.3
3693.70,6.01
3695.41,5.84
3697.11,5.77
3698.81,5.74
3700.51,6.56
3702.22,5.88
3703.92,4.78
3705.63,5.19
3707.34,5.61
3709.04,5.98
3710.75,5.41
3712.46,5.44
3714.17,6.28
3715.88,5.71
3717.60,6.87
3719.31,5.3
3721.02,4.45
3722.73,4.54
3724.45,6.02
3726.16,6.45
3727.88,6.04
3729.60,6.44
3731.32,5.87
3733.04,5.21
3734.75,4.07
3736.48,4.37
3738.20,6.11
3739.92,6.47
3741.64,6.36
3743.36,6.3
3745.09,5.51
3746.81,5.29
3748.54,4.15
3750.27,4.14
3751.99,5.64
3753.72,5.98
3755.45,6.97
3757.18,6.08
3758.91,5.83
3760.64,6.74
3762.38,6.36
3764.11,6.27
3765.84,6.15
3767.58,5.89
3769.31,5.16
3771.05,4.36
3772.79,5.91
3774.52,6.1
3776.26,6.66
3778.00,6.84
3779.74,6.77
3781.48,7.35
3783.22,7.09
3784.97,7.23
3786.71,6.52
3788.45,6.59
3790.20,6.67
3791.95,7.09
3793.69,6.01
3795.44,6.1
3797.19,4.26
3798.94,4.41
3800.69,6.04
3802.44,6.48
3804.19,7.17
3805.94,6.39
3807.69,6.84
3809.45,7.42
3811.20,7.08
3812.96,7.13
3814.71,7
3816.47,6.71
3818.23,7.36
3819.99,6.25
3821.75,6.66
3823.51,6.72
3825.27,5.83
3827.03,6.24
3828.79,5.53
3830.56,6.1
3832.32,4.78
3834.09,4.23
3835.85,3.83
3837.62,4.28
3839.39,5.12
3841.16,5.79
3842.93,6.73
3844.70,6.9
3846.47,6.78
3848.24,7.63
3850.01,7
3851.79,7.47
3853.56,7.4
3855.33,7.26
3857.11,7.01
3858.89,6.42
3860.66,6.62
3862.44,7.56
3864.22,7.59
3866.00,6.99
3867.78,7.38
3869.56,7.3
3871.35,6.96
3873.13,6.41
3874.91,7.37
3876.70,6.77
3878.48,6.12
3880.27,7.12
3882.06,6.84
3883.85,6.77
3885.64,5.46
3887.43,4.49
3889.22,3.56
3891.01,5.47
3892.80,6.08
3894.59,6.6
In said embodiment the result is 6.2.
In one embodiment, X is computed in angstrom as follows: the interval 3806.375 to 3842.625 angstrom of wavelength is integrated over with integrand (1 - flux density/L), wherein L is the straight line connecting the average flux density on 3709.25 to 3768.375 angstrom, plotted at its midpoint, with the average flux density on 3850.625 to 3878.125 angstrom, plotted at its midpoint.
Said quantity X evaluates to 3.1 angstrom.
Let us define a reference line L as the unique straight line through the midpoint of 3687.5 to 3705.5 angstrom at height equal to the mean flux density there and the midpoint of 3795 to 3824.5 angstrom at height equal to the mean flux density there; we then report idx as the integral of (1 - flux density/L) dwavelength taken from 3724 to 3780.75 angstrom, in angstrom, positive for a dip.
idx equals 2.94 angstrom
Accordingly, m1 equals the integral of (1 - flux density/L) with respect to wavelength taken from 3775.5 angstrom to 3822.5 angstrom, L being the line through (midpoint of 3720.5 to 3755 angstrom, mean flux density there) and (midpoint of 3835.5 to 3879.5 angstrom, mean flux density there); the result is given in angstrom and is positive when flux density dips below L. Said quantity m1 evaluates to -3.7 angstrom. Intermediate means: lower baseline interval 5.5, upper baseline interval 6.7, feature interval 6.6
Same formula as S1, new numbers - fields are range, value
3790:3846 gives 6.1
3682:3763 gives 5.72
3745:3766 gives 5.78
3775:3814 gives 6.55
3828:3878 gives 6.47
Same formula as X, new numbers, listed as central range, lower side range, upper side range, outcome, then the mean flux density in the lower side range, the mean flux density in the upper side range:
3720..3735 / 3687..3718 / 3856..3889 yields 1.1 angstrom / 5.82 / 6.67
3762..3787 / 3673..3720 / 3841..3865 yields 0.5 angstrom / 5.8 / 7.05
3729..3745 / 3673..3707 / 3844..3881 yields 1.2 angstrom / 5.78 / 7.05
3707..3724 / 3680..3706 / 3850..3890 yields 1.0 angstrom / 5.79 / 6.69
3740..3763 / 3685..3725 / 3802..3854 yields 0.5 angstrom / 5.68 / 6.35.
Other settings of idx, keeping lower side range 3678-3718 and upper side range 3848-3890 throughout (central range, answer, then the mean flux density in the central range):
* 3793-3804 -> 1.2 angstrom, 5.64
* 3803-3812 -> -0.8 angstrom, 6.97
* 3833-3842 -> 2.6 angstrom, 4.64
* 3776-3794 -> -1.6 angstrom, 6.83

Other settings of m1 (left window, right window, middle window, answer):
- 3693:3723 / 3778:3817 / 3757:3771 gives 0.6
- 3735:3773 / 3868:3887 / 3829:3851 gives 2.1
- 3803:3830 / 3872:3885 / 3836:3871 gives -0.1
